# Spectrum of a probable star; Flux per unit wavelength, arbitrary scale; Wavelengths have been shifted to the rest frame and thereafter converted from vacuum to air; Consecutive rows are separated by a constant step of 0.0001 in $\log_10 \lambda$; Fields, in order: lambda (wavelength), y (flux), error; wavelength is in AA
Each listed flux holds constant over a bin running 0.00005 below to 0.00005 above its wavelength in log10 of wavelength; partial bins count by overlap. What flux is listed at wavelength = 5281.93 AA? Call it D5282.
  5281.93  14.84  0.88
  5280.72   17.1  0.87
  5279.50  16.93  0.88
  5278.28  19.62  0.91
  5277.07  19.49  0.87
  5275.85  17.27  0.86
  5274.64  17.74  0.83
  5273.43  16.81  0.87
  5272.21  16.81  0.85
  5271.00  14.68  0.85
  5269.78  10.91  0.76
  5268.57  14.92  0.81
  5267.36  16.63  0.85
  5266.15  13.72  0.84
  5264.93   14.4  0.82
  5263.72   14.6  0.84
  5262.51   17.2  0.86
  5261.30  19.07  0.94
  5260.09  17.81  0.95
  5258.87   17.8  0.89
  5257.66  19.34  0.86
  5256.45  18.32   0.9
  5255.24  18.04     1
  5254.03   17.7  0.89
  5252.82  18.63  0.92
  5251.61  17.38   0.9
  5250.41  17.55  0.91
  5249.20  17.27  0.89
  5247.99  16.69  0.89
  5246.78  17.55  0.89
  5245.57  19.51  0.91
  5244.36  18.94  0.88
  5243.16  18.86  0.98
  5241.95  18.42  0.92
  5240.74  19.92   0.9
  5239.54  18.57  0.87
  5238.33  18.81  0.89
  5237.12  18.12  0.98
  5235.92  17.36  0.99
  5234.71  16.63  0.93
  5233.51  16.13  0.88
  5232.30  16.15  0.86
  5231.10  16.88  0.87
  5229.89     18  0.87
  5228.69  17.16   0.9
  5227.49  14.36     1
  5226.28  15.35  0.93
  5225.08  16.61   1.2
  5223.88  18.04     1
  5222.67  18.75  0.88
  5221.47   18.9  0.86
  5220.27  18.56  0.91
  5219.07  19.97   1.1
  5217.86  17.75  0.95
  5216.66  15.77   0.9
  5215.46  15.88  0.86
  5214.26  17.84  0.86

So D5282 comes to 14.84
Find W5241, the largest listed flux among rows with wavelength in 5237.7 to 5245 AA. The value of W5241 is 19.92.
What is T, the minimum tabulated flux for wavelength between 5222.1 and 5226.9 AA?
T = 15.35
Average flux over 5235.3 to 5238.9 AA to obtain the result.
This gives 18.1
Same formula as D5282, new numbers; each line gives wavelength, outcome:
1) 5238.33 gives 18.81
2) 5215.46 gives 15.88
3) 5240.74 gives 19.92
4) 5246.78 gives 17.55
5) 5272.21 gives 16.81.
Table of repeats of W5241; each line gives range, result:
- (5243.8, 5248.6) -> 19.51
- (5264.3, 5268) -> 16.63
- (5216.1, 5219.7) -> 19.97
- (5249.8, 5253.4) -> 18.63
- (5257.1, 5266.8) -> 19.34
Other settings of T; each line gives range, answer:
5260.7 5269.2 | 13.72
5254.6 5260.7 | 17.8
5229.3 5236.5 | 16.13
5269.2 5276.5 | 10.91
